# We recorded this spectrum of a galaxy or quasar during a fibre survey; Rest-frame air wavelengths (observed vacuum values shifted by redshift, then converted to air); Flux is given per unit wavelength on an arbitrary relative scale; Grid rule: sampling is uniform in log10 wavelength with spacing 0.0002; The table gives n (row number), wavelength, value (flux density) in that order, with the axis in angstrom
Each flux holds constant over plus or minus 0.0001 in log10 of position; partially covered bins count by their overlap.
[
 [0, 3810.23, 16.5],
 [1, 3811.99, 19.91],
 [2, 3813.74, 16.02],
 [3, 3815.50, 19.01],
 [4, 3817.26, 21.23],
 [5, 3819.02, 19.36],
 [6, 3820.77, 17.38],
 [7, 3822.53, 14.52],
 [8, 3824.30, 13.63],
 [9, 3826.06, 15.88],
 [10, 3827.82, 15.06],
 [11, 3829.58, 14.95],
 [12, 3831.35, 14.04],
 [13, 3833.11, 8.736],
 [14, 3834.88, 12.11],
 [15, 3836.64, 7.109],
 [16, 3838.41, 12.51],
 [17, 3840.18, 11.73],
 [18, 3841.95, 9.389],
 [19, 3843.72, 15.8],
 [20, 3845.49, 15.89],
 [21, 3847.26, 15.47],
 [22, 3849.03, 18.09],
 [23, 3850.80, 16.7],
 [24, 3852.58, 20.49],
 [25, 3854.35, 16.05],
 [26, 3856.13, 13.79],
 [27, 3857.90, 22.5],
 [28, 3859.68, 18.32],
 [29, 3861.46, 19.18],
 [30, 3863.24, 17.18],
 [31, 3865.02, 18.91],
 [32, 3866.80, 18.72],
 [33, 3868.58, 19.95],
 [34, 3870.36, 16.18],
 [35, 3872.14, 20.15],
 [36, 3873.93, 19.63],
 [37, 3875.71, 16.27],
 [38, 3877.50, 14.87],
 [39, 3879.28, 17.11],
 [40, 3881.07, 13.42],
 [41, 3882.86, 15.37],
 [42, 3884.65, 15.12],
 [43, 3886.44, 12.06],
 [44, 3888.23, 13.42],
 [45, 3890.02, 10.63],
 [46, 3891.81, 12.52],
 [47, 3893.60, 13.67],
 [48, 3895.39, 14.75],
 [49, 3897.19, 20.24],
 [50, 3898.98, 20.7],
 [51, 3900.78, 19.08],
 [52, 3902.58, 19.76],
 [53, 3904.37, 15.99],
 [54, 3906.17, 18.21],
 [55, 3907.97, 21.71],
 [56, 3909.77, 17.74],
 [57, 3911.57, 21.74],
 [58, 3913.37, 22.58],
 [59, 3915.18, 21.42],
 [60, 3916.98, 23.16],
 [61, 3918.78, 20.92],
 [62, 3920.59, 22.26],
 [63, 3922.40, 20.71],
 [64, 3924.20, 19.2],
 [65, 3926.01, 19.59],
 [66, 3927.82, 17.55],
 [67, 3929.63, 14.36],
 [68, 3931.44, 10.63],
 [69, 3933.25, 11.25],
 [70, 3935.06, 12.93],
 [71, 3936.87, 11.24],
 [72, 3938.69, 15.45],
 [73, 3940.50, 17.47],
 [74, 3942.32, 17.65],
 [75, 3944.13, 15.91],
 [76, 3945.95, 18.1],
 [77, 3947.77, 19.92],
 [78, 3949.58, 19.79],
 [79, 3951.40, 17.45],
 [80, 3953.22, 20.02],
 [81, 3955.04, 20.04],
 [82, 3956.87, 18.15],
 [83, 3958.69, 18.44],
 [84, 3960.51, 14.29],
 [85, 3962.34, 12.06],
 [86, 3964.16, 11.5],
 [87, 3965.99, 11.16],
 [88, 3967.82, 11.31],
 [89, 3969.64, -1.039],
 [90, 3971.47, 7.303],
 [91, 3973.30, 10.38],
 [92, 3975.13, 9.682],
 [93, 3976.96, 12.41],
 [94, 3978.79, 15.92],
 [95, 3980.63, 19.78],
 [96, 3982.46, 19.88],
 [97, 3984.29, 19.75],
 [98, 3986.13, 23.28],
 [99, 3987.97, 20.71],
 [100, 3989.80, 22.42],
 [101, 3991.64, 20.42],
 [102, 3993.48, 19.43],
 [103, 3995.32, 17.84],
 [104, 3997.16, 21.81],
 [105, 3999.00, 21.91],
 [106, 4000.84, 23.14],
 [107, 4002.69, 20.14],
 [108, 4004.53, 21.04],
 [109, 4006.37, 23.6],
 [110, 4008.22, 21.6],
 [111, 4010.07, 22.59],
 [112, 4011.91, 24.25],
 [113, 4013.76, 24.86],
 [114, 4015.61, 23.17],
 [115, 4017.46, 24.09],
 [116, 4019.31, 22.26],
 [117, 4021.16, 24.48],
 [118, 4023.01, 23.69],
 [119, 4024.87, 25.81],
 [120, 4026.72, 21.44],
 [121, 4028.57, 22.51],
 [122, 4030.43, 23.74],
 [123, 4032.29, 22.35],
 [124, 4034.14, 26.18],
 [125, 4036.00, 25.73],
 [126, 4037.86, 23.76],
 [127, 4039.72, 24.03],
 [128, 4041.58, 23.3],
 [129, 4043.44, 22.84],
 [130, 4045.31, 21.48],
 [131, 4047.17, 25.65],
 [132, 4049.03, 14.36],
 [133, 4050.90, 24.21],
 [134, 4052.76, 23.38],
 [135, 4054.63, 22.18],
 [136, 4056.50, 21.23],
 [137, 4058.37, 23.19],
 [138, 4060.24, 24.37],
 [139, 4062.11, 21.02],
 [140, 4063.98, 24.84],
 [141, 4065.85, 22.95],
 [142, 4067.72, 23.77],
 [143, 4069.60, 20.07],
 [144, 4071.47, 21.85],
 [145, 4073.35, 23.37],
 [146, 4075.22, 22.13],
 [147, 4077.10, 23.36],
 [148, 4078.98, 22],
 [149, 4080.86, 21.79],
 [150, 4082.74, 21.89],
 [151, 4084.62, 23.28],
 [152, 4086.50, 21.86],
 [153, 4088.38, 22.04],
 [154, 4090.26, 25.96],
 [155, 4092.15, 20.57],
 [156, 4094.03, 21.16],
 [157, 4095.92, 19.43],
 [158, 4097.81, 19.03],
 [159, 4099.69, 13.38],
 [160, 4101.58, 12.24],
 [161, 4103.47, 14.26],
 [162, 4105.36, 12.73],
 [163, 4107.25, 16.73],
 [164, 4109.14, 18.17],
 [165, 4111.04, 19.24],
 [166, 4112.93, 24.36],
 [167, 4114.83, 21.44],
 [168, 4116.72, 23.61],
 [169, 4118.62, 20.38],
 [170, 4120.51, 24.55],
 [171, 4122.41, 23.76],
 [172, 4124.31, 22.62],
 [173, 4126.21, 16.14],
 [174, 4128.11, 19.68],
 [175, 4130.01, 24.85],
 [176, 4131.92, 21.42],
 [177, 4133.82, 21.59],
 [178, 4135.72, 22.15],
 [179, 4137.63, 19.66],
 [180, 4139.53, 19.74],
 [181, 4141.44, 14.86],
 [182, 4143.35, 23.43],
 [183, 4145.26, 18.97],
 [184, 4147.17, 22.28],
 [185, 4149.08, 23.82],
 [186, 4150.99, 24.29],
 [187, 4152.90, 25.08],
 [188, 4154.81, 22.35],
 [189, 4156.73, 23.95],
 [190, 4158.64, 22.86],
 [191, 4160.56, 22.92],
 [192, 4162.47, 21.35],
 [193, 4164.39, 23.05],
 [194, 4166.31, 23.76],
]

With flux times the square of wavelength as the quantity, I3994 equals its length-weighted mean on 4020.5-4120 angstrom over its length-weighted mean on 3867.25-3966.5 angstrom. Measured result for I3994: 1.4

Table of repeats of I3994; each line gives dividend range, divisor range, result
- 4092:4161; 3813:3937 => 1.40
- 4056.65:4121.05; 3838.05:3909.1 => 1.40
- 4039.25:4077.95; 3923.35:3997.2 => 1.49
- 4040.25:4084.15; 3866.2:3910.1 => 1.47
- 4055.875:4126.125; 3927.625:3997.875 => 1.41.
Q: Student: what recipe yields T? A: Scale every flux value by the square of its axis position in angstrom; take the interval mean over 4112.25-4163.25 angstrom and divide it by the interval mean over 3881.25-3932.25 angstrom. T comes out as 1.39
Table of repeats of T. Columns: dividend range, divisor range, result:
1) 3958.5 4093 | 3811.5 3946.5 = 1.34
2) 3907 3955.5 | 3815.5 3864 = 1.23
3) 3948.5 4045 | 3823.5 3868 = 1.38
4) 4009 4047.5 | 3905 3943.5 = 1.39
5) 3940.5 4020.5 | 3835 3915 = 1.15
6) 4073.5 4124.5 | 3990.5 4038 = 0.94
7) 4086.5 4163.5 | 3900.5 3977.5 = 1.40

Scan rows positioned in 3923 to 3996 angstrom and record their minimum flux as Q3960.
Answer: -1.039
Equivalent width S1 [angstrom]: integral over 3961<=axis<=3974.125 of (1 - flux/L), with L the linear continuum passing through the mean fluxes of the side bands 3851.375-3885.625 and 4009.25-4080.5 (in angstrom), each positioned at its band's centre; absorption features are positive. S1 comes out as 7.32 angstrom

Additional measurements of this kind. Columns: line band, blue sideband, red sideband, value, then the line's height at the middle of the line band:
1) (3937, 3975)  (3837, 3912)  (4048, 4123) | 7.62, 18.3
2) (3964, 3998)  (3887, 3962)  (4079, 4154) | 5.36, 18.4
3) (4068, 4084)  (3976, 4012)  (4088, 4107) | -3.21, 18.4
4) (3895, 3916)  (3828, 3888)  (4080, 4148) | -3.92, 16.5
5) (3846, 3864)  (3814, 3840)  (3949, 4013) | -3.08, 15.2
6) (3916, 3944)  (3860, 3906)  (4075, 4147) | 0.73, 17.4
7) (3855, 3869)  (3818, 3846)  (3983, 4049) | -3.13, 15.1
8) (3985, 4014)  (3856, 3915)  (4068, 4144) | -4.11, 19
